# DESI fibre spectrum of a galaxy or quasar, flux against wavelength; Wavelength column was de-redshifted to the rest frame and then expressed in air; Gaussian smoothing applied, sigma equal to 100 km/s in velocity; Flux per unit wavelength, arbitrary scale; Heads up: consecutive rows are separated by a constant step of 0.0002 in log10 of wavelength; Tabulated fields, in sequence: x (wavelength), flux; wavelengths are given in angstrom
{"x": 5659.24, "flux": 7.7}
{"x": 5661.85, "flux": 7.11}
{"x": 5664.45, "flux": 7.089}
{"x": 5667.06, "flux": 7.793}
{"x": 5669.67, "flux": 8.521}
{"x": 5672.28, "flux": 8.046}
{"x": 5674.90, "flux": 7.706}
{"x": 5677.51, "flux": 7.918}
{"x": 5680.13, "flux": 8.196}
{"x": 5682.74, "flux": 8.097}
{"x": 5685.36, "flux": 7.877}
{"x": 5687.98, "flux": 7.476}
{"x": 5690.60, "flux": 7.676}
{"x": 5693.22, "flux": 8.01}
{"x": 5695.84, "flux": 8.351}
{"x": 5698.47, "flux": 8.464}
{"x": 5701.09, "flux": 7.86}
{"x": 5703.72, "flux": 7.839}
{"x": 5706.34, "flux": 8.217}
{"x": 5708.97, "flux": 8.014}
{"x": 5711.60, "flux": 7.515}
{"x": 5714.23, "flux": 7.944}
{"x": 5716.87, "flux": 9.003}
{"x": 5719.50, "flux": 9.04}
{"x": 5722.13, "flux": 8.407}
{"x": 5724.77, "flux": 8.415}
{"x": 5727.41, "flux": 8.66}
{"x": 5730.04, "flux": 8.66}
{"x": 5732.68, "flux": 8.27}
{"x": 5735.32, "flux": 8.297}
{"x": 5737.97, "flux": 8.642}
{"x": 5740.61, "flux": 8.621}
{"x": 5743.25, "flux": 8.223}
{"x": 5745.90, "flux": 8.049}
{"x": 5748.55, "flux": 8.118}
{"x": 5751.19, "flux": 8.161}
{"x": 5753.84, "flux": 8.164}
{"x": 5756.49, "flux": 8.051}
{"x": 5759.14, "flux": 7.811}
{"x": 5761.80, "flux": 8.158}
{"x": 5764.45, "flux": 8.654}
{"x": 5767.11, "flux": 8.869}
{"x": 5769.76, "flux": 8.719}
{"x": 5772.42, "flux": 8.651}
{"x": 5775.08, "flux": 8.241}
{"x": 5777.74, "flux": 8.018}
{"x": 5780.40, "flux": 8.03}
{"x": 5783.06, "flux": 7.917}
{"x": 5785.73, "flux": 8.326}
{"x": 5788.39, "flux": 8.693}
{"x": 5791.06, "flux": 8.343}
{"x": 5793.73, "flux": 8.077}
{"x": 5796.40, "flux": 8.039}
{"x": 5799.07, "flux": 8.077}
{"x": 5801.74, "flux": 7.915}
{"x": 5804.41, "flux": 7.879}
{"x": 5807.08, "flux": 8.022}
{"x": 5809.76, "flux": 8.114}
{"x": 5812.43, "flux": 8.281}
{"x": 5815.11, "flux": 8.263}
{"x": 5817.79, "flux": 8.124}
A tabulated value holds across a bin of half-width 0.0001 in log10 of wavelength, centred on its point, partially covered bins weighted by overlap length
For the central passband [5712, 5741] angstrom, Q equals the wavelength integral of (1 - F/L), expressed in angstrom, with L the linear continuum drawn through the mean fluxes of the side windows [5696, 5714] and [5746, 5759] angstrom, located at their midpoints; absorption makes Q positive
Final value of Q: -1.7 angstrom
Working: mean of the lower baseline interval 8.01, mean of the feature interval 8.51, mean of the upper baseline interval 8.09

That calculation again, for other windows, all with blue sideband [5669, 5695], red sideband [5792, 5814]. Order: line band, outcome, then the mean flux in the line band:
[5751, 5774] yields -1.0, 8.37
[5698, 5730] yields -1.3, 8.29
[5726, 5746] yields -1.1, 8.45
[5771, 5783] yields -0.3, 8.21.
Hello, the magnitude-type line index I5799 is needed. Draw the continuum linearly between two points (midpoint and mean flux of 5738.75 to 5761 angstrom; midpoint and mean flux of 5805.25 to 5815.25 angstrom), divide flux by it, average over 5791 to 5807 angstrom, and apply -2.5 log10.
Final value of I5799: 0.02 mag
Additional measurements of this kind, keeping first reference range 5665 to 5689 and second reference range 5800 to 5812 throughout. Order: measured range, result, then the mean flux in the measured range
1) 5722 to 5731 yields -0.08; 8.55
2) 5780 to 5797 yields -0.03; 8.22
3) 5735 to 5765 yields -0.03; 8.23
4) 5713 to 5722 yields -0.09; 8.64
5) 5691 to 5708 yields -0.02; 8.1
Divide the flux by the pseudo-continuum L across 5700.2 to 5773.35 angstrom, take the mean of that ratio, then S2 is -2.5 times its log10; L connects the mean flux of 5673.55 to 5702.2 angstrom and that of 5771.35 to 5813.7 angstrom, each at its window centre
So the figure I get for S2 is -0.04 mag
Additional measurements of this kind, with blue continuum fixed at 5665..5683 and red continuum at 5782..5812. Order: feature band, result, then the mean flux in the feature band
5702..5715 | 0.018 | 7.9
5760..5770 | -0.059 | 8.55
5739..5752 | -0.023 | 8.25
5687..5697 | 0.018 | 7.89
